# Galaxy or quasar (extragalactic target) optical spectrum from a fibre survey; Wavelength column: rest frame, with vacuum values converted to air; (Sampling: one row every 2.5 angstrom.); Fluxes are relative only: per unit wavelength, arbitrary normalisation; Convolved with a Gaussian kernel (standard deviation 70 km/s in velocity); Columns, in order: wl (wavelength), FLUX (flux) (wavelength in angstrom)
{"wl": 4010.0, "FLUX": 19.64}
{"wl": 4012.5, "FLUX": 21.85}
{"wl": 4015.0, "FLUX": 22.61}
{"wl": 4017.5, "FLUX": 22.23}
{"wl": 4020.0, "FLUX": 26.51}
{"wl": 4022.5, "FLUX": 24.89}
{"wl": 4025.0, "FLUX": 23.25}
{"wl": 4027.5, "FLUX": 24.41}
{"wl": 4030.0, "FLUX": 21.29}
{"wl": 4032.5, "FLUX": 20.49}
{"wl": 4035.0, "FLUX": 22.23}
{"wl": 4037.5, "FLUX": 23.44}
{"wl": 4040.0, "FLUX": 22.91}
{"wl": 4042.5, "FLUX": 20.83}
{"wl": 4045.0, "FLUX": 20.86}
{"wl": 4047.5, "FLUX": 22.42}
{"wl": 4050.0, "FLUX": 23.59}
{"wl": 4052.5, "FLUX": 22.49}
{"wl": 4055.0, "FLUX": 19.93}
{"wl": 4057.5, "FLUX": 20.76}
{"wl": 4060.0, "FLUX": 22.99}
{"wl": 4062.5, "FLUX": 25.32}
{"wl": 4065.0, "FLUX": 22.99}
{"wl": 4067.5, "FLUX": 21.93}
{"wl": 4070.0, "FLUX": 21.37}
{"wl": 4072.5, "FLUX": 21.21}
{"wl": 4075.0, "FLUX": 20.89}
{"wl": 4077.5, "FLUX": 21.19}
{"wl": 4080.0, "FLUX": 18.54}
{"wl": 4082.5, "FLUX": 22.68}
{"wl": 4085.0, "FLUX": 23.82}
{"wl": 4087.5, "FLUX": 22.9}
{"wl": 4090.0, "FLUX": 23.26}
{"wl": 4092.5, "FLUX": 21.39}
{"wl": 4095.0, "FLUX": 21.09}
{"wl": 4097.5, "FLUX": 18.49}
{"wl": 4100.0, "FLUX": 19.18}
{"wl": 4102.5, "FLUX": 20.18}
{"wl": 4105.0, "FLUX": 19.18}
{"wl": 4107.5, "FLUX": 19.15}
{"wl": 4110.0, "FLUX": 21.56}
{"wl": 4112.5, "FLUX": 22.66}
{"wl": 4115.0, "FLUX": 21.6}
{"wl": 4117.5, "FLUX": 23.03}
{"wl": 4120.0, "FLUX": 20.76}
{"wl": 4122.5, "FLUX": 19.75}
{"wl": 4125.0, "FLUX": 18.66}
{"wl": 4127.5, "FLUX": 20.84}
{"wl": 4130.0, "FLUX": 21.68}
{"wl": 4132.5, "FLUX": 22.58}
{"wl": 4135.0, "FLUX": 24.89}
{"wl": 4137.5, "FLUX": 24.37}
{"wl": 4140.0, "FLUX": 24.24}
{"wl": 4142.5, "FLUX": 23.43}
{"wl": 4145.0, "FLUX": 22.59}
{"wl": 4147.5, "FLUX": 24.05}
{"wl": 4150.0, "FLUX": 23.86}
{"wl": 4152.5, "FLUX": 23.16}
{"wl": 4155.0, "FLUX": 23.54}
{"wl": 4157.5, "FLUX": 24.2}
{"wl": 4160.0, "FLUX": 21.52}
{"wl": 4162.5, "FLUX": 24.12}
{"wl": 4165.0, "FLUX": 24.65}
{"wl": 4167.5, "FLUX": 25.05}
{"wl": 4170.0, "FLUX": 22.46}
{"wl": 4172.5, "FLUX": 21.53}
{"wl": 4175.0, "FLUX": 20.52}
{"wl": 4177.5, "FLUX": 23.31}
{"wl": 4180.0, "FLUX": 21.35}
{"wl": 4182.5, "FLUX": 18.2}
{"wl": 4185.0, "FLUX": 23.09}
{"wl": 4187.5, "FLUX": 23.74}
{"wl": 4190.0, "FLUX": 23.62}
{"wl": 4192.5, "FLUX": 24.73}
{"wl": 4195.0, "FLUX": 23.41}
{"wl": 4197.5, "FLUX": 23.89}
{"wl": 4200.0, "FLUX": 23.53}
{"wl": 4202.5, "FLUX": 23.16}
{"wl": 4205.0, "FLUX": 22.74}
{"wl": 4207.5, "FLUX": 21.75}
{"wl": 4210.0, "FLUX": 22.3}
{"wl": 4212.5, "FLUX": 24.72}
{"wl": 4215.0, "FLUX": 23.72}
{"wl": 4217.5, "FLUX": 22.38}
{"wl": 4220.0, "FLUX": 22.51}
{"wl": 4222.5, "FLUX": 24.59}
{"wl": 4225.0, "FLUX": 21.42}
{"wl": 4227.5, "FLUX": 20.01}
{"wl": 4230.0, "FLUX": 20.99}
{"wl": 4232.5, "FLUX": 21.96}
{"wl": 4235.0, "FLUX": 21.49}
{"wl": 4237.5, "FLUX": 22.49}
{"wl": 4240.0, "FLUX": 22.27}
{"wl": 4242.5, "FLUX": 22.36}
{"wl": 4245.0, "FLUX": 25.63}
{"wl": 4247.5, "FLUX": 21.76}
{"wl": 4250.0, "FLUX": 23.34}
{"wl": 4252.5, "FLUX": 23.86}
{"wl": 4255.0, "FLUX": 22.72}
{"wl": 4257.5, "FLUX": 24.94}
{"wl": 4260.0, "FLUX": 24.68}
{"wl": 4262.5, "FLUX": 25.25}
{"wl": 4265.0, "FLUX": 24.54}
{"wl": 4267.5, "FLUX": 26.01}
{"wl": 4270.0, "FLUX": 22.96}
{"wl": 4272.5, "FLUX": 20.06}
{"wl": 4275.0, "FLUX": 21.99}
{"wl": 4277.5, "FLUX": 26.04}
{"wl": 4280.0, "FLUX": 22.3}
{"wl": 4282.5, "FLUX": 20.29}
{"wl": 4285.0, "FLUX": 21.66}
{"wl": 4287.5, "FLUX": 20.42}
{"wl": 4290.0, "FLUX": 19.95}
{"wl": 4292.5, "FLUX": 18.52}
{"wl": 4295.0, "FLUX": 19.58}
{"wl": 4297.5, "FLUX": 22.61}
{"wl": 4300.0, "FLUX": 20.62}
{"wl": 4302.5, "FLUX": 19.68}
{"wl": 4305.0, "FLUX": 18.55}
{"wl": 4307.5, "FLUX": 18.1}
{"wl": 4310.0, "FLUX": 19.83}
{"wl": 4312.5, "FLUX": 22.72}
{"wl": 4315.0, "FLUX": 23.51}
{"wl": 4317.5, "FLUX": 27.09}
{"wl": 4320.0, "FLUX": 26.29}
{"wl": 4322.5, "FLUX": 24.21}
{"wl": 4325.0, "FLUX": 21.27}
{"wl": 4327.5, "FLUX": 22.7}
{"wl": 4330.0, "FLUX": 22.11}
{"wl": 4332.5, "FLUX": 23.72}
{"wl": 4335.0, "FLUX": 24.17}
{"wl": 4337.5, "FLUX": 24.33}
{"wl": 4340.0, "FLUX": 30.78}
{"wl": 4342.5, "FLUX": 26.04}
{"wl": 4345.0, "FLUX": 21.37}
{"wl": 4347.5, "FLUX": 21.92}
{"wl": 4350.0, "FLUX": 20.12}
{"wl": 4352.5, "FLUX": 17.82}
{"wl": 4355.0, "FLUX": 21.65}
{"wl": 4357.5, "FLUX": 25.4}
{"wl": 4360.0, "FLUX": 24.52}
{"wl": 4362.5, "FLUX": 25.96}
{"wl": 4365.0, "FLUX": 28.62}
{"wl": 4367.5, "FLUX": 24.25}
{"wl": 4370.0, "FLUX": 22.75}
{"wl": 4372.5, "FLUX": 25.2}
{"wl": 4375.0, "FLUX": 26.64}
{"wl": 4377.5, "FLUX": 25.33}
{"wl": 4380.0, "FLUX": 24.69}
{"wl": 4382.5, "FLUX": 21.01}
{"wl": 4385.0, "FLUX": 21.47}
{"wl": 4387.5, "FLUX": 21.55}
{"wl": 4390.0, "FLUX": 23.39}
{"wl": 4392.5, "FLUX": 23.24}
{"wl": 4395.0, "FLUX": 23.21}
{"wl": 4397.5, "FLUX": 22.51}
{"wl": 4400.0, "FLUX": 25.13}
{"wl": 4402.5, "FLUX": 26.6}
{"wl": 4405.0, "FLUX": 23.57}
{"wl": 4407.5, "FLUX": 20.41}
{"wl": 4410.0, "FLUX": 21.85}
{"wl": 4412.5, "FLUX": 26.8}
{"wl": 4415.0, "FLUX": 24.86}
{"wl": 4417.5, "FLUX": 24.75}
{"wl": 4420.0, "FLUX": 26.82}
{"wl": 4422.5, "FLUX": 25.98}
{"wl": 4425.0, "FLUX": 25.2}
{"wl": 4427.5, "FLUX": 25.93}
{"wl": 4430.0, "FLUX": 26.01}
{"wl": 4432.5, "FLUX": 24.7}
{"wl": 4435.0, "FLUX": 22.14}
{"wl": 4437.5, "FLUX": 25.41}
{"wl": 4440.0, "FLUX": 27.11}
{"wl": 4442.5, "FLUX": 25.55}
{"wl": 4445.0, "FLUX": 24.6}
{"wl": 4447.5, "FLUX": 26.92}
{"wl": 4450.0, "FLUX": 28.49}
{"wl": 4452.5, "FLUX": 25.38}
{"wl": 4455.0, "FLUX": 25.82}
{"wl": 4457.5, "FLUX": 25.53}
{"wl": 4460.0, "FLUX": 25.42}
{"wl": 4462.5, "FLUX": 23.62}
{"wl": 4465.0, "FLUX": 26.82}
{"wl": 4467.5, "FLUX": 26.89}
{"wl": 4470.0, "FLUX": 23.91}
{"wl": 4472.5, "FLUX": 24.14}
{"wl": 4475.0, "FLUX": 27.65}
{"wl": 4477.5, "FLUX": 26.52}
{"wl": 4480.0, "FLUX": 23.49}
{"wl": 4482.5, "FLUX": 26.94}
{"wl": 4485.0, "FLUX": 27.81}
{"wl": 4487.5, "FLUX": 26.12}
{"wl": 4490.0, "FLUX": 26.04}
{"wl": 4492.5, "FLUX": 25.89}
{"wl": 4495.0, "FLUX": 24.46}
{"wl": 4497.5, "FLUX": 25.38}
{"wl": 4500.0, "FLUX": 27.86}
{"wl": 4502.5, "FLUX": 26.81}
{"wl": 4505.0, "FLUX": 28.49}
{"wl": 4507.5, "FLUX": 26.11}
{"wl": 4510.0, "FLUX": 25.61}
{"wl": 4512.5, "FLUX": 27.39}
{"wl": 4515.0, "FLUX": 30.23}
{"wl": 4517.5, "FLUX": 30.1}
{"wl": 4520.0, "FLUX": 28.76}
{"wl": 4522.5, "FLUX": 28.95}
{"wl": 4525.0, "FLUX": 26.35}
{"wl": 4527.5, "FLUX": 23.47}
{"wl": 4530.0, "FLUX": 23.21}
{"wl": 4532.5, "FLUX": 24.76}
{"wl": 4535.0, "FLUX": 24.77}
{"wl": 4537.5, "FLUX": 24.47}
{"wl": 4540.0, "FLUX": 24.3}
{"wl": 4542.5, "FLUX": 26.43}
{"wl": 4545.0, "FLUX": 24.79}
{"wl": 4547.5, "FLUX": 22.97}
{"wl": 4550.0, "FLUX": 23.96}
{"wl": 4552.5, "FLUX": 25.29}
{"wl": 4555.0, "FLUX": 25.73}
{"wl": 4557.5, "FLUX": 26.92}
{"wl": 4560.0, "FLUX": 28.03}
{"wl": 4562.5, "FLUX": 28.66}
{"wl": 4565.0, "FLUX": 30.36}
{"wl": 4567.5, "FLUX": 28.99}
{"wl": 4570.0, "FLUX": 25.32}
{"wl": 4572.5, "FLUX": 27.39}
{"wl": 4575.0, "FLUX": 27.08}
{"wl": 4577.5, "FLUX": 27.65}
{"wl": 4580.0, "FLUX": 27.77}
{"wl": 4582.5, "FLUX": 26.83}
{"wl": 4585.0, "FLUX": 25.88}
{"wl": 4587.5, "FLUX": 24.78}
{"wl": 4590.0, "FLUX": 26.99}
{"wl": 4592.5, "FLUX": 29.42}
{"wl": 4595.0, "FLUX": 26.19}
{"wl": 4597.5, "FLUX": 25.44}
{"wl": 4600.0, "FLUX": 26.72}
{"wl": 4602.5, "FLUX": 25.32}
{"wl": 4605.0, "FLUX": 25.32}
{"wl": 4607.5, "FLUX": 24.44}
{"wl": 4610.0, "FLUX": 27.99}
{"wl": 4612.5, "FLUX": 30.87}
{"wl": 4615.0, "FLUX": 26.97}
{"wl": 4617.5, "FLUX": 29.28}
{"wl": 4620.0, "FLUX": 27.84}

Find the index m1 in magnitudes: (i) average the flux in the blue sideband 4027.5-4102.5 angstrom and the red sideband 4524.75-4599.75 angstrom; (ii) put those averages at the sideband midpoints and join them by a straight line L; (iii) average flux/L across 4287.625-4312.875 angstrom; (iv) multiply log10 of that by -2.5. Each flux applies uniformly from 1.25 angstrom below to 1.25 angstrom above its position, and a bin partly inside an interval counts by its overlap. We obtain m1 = 0.19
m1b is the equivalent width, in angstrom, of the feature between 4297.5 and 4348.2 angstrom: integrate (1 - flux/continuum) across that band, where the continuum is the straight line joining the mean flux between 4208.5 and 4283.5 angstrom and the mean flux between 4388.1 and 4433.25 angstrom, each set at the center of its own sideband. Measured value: 1.56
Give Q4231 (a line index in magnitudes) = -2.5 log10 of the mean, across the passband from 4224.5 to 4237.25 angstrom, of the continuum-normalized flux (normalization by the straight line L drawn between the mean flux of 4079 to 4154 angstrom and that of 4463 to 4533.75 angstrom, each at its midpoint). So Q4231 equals 0.09 mag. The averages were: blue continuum 21.8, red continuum 26.4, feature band 21.3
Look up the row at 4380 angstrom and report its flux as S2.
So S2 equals 24.69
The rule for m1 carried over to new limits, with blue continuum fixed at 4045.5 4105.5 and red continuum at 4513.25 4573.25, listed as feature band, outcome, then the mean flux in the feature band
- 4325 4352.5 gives 0.04 mag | 23.3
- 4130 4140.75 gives -0.07 mag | 23.7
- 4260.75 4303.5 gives 0.08 mag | 22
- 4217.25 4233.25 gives 0.06 mag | 22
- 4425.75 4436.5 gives 0.02 mag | 24.7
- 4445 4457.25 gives -0.04 mag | 26.4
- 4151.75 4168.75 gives -0.06 mag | 23.8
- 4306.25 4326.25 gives 0.06 mag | 22.9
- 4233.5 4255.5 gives 0.02 mag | 22.9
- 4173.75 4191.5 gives 0.03 mag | 22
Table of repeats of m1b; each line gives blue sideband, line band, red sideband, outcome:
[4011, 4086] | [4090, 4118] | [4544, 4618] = 2.5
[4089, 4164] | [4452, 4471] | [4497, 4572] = 0.2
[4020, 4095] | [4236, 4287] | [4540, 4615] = 1.6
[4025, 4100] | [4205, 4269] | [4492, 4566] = 1.3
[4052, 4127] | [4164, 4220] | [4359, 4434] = -1.4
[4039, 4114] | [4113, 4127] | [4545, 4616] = 0.7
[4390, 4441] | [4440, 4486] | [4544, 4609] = -1.4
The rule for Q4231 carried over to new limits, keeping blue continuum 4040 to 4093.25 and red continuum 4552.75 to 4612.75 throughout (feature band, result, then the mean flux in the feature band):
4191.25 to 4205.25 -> -0.02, 23.6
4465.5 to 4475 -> 0.02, 25.5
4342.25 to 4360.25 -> 0.13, 22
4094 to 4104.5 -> 0.14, 19.7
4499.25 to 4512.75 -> -0.03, 27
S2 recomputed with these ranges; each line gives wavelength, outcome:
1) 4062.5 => 25.32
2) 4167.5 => 25.05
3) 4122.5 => 19.75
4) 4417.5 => 24.75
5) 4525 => 26.35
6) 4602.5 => 25.32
